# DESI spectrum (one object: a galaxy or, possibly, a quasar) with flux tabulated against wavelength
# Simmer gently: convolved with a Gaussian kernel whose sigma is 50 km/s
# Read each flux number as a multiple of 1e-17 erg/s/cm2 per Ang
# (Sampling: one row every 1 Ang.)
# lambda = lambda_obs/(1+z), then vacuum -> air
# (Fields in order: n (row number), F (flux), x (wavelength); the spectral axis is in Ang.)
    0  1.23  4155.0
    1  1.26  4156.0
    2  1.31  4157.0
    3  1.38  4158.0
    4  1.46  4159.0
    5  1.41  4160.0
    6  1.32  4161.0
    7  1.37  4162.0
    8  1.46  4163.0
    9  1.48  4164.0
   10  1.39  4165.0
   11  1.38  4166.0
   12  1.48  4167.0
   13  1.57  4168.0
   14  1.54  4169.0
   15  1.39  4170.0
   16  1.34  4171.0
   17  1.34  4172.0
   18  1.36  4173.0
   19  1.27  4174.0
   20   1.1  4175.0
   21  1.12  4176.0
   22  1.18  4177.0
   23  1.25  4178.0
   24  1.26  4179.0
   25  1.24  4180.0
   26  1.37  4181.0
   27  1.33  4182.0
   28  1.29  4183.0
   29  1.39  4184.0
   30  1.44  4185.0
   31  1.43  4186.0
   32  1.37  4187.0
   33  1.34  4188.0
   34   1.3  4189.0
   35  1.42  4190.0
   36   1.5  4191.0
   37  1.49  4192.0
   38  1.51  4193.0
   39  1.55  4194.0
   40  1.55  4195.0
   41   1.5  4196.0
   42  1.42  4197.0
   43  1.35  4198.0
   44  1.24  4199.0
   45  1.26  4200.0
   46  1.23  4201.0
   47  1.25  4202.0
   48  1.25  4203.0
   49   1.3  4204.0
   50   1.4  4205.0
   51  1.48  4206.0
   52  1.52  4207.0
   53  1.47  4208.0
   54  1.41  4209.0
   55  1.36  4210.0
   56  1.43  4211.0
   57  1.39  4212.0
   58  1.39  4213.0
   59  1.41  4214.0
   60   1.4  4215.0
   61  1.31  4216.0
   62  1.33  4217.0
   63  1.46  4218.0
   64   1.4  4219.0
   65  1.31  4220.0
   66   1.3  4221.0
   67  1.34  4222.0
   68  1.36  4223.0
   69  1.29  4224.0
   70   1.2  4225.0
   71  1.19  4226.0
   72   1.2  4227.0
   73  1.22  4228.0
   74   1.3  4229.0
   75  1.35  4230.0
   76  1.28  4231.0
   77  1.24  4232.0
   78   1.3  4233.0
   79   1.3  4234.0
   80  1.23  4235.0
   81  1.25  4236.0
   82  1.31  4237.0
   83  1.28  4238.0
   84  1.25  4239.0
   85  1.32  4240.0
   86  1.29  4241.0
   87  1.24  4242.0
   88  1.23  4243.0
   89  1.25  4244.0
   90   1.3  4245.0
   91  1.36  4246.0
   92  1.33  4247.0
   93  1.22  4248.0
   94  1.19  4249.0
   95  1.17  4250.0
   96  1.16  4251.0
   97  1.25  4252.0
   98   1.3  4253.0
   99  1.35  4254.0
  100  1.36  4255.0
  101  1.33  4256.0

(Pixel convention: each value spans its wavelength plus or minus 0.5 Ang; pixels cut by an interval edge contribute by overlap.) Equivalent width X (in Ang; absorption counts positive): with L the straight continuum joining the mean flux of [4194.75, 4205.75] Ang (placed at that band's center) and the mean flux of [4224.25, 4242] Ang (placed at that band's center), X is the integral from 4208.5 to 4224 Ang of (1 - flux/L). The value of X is -0.8 Ang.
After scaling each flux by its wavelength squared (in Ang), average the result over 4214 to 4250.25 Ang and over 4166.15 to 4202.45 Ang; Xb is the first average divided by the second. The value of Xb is 0.97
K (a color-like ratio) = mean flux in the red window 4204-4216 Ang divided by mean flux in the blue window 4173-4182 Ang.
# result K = 1.14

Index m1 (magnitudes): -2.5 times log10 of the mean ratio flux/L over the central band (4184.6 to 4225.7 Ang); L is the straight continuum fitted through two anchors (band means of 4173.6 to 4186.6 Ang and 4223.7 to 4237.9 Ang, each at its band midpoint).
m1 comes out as -0.09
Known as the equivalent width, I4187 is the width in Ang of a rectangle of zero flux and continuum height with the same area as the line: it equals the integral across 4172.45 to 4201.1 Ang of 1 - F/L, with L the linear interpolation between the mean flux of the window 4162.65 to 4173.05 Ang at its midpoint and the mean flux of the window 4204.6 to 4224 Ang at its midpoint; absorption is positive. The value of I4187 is 1.35 Ang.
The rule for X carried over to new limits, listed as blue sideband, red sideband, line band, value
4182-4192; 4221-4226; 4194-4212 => -0.5 Ang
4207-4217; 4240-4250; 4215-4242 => 0.8 Ang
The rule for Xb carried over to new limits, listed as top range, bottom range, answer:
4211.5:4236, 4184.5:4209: 0.95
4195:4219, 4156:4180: 1.04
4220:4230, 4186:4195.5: 0.89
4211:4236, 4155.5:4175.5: 0.98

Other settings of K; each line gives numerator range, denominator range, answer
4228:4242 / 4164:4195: 0.94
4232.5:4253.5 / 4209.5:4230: 0.95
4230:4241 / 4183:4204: 0.92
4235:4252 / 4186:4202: 0.90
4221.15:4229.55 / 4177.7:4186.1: 0.95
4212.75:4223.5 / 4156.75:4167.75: 0.97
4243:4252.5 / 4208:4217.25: 0.90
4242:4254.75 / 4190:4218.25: 0.90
